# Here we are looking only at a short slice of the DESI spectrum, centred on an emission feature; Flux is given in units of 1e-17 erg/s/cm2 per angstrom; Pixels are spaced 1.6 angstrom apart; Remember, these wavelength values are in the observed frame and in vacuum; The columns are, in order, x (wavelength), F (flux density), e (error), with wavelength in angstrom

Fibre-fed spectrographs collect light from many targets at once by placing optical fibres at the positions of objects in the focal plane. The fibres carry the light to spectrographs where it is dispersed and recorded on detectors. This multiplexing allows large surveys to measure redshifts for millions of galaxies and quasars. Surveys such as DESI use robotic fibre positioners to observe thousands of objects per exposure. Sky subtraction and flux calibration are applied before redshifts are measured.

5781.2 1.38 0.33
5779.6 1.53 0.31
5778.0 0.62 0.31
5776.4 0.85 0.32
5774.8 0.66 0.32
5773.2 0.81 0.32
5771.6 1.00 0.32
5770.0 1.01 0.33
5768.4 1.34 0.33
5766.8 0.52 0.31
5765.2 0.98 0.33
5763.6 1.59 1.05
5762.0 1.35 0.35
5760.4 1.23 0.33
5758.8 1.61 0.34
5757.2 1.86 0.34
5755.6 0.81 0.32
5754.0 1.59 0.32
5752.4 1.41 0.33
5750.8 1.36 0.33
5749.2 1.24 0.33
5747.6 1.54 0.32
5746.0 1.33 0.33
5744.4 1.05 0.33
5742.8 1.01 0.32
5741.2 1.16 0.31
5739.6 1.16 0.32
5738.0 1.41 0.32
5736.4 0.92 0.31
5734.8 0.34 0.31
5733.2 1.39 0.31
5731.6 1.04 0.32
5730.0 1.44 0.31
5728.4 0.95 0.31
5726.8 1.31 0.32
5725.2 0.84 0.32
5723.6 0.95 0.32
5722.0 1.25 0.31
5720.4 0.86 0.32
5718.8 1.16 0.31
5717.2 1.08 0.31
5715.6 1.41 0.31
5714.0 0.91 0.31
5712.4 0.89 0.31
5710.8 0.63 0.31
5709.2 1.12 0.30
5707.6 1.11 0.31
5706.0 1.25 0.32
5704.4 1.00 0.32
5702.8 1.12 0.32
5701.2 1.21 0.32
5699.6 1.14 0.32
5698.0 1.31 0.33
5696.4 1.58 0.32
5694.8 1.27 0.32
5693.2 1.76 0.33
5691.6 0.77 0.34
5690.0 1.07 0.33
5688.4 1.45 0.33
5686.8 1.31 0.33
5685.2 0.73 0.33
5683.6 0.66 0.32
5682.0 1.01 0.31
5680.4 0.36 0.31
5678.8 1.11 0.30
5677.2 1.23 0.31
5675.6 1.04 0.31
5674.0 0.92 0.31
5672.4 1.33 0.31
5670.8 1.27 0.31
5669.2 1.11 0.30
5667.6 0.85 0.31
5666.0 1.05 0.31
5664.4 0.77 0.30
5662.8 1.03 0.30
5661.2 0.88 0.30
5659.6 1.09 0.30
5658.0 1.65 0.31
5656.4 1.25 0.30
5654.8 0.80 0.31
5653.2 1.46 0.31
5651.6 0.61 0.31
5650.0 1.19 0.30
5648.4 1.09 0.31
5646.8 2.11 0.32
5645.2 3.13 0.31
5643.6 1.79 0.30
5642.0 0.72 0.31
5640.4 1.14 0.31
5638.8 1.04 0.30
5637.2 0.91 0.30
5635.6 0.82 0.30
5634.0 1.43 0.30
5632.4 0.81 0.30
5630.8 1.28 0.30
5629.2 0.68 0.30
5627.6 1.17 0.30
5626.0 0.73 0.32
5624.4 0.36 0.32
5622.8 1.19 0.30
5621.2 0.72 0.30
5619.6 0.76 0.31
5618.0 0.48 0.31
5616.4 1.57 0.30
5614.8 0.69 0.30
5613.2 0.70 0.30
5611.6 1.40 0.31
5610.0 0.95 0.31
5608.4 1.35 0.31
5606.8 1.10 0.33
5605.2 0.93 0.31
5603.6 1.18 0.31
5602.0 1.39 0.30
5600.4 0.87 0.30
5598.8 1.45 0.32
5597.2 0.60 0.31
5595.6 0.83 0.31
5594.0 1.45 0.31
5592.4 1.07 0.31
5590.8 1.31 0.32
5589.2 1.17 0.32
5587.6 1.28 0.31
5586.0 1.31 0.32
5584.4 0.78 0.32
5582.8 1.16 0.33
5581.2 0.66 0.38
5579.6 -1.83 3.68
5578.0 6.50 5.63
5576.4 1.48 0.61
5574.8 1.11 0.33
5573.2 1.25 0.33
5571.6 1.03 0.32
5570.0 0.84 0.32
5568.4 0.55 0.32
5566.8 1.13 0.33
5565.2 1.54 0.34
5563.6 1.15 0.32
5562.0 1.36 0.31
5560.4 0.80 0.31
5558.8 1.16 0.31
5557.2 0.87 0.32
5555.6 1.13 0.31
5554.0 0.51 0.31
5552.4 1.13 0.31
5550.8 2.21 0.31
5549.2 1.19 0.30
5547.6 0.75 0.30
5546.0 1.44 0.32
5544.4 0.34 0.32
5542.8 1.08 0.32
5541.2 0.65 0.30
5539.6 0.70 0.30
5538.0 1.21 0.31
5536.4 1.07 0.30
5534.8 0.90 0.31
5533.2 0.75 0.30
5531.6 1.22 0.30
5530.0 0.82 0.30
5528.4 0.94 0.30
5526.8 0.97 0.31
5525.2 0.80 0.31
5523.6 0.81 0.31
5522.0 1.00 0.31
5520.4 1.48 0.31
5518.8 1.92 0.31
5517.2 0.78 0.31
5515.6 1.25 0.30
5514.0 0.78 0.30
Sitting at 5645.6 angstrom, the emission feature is H-beta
